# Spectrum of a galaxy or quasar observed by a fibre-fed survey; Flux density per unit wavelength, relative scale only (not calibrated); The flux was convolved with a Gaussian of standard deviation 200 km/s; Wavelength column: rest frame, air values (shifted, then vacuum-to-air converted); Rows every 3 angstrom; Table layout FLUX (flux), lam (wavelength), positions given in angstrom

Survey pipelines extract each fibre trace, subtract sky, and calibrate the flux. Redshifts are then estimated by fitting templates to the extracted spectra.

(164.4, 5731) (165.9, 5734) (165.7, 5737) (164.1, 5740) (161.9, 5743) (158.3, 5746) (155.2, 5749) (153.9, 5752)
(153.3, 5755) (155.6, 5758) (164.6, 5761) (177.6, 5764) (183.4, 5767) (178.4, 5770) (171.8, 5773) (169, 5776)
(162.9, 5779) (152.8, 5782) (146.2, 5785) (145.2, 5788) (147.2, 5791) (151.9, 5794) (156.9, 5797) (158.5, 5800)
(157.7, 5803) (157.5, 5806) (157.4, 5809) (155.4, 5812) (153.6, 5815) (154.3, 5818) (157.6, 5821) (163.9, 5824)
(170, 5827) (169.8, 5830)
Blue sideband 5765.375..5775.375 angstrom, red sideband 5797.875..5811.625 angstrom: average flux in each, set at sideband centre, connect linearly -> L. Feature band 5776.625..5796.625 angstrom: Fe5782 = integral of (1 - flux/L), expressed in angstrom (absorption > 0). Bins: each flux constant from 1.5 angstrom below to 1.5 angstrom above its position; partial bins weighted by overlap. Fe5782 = 1.9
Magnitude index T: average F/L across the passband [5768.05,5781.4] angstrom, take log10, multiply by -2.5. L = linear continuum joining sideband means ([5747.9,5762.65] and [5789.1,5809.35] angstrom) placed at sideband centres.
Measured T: -0.09 mag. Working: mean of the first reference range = 157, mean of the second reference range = 155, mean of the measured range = 170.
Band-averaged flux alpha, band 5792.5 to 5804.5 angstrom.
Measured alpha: 156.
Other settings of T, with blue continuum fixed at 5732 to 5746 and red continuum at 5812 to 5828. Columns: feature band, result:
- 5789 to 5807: 0.04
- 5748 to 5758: 0.06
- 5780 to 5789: 0.08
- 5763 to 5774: -0.10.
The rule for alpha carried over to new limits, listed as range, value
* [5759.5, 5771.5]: 176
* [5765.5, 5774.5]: 178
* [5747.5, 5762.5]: 157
